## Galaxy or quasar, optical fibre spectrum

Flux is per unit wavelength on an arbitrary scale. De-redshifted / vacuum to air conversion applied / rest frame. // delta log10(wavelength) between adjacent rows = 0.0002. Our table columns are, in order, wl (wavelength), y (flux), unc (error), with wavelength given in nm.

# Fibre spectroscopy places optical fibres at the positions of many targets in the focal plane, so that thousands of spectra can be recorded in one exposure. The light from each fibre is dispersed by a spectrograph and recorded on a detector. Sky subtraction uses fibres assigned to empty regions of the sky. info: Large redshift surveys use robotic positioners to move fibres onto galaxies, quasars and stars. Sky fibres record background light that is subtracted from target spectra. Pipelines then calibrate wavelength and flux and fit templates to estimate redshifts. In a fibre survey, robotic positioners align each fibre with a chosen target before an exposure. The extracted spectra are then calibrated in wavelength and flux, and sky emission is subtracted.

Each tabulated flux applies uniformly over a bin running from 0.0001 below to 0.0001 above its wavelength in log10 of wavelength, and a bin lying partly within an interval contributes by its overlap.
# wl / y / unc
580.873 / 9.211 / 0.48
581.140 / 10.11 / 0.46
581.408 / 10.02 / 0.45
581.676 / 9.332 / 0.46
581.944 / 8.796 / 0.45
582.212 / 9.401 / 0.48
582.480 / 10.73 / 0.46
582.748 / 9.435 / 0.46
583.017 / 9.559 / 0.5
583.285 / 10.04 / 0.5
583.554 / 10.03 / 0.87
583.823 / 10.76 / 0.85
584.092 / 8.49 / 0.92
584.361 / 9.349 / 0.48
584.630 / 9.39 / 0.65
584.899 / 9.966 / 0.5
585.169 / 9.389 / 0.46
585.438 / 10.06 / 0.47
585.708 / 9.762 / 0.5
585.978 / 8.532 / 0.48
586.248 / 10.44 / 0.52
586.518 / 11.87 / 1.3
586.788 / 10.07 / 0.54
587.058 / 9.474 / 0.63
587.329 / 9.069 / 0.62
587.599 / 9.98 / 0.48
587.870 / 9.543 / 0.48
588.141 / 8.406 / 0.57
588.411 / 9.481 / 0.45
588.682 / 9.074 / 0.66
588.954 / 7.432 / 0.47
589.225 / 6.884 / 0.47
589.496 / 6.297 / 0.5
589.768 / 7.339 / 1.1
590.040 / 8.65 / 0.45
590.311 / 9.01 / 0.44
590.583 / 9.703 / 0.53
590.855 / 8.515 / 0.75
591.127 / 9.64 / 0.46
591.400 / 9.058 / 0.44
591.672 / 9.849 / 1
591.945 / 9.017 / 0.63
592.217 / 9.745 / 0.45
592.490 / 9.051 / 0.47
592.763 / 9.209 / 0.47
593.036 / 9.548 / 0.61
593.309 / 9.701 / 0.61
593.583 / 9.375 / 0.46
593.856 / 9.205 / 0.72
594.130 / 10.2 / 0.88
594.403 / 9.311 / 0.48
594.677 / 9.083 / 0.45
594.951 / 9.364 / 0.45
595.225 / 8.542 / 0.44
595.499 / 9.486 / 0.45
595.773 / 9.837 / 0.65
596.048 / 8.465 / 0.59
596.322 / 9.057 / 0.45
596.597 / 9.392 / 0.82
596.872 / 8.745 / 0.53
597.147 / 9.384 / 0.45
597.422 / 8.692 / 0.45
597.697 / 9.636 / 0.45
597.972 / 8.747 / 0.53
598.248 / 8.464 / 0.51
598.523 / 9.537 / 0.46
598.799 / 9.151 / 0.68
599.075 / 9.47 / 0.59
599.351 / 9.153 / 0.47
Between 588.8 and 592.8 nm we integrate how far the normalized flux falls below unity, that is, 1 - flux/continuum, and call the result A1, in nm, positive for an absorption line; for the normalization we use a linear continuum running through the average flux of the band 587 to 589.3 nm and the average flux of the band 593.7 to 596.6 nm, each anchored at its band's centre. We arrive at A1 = 0.17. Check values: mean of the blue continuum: 8.84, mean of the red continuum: 9.26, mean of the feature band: 8.61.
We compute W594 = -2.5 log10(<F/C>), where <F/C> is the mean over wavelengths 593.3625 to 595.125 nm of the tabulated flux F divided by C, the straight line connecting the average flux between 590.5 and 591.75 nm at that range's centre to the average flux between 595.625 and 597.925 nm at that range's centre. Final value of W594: -0.02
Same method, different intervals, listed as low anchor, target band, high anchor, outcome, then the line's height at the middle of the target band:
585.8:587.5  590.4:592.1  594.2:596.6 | 0.027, 9.53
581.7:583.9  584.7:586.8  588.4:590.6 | -0.111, 9.03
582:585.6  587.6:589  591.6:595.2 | 0.068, 9.57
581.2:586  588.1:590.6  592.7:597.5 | 0.161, 9.45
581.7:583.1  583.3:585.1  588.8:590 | -0.085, 8.94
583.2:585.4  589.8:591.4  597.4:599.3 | 0.053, 9.43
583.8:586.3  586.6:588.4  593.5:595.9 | -0.001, 9.5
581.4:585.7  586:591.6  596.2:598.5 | 0.051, 9.43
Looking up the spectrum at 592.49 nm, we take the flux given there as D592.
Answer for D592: 9.051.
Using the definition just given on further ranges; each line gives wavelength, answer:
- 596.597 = 9.392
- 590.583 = 9.703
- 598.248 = 8.464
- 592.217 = 9.745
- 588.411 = 9.481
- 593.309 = 9.701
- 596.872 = 8.745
